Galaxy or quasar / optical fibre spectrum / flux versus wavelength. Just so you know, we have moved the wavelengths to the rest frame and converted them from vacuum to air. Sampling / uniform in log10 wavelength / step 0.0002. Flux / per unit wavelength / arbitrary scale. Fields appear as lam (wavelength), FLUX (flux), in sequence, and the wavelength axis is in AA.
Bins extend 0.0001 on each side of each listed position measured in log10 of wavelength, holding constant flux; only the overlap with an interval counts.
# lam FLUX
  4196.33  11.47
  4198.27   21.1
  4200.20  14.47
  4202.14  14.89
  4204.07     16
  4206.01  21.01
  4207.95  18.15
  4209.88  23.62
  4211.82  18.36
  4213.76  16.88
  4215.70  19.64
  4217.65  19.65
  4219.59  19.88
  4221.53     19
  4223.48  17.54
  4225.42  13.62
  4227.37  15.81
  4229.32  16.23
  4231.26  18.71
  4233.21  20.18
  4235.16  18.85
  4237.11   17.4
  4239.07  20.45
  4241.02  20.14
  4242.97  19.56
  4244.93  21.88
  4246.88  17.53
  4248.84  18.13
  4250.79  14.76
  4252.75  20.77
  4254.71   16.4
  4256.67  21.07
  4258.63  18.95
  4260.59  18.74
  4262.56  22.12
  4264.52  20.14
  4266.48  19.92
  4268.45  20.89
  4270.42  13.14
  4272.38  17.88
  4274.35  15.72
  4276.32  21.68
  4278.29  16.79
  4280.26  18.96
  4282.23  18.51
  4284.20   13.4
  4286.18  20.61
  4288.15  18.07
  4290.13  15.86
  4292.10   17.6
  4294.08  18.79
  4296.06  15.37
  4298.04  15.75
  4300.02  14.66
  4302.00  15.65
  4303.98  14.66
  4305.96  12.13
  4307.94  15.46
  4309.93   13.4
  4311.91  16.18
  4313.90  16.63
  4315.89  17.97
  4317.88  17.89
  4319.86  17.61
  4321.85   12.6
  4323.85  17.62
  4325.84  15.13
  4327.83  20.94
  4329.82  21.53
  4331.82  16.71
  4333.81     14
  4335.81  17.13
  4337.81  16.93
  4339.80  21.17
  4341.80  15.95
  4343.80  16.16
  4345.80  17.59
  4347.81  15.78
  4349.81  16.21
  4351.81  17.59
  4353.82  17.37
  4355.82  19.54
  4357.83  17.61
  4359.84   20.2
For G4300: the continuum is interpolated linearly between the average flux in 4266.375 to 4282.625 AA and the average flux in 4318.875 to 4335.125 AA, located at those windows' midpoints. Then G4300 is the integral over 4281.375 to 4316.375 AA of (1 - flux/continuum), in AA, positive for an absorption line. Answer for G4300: 2.9 AA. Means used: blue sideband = 18.1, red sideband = 17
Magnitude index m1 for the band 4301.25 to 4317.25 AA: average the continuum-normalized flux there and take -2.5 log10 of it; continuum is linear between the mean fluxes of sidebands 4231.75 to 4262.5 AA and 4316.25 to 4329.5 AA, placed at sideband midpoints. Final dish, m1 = 0.15 mag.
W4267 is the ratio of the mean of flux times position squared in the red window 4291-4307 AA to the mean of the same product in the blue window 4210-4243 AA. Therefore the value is 0.9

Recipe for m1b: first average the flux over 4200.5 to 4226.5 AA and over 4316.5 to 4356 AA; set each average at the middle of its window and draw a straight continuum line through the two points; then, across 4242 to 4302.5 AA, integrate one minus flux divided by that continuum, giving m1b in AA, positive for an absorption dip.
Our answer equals -1.0 AA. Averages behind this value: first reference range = 18.2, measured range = 18.1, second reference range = 17.2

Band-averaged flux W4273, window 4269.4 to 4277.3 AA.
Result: 17.1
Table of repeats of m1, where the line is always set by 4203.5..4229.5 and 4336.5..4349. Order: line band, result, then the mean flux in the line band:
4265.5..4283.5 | -0.016 mag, 18.1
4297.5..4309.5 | 0.200 mag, 14.6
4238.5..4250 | -0.082 mag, 19.5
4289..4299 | 0.062 mag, 16.7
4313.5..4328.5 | 0.028 mag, 17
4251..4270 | -0.088 mag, 19.5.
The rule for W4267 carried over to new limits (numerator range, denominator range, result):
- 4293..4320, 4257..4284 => 0.86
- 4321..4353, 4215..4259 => 0.97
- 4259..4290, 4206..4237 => 1.02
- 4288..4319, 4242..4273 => 0.86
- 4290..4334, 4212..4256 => 0.92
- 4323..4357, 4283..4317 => 1.11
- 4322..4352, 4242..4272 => 0.95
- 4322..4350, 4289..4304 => 1.09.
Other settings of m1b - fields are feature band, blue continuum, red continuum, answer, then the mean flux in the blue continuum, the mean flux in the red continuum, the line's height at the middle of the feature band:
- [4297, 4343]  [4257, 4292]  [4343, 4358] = 3.2 AA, 18.3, 17.2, 17.7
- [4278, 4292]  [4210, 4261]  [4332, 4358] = 0.3 AA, 18.6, 17.1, 17.9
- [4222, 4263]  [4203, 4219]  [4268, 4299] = -0.2 AA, 19.2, 17.4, 18.4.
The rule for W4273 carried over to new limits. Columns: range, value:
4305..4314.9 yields 14.8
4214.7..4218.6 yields 19.6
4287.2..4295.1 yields 17.6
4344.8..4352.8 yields 16.8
